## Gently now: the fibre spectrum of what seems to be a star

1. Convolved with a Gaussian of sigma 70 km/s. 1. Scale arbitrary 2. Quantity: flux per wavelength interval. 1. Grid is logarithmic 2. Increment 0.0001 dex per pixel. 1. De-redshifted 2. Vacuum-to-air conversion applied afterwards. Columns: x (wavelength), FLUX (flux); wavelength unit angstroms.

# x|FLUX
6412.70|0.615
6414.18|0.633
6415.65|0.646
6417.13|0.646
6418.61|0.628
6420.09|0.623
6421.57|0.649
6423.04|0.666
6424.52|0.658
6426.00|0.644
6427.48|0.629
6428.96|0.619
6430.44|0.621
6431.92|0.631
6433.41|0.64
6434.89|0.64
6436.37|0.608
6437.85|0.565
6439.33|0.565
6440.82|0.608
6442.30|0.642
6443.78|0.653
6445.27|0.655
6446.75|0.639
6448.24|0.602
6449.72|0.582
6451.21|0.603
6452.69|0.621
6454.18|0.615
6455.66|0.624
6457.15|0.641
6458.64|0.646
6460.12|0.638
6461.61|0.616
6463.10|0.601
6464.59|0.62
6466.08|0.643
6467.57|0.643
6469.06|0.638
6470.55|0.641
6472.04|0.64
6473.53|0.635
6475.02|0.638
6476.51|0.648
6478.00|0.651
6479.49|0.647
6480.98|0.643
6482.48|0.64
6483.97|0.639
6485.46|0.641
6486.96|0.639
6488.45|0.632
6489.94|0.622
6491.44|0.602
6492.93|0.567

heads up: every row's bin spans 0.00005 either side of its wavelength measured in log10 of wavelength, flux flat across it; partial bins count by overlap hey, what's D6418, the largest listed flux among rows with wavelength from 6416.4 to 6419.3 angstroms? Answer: 0.646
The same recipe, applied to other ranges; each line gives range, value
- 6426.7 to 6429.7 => 0.629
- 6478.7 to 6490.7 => 0.647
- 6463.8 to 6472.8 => 0.643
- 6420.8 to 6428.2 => 0.666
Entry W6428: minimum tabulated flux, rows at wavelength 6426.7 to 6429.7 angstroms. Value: 0.619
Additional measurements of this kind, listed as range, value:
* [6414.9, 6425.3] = 0.623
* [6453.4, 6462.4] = 0.615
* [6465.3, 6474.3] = 0.635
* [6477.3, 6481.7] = 0.643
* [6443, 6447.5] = 0.639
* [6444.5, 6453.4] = 0.582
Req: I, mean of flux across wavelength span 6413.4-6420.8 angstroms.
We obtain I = 0.635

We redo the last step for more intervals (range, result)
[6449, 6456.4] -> 0.609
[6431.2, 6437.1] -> 0.629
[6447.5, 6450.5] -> 0.592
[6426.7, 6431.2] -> 0.623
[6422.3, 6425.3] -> 0.663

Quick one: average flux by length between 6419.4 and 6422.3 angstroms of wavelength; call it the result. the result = 0.636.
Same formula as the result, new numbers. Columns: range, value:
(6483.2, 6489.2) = 0.639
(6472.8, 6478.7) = 0.643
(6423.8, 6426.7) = 0.651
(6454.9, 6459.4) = 0.638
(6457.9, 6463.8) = 0.626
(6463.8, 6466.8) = 0.63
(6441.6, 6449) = 0.638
